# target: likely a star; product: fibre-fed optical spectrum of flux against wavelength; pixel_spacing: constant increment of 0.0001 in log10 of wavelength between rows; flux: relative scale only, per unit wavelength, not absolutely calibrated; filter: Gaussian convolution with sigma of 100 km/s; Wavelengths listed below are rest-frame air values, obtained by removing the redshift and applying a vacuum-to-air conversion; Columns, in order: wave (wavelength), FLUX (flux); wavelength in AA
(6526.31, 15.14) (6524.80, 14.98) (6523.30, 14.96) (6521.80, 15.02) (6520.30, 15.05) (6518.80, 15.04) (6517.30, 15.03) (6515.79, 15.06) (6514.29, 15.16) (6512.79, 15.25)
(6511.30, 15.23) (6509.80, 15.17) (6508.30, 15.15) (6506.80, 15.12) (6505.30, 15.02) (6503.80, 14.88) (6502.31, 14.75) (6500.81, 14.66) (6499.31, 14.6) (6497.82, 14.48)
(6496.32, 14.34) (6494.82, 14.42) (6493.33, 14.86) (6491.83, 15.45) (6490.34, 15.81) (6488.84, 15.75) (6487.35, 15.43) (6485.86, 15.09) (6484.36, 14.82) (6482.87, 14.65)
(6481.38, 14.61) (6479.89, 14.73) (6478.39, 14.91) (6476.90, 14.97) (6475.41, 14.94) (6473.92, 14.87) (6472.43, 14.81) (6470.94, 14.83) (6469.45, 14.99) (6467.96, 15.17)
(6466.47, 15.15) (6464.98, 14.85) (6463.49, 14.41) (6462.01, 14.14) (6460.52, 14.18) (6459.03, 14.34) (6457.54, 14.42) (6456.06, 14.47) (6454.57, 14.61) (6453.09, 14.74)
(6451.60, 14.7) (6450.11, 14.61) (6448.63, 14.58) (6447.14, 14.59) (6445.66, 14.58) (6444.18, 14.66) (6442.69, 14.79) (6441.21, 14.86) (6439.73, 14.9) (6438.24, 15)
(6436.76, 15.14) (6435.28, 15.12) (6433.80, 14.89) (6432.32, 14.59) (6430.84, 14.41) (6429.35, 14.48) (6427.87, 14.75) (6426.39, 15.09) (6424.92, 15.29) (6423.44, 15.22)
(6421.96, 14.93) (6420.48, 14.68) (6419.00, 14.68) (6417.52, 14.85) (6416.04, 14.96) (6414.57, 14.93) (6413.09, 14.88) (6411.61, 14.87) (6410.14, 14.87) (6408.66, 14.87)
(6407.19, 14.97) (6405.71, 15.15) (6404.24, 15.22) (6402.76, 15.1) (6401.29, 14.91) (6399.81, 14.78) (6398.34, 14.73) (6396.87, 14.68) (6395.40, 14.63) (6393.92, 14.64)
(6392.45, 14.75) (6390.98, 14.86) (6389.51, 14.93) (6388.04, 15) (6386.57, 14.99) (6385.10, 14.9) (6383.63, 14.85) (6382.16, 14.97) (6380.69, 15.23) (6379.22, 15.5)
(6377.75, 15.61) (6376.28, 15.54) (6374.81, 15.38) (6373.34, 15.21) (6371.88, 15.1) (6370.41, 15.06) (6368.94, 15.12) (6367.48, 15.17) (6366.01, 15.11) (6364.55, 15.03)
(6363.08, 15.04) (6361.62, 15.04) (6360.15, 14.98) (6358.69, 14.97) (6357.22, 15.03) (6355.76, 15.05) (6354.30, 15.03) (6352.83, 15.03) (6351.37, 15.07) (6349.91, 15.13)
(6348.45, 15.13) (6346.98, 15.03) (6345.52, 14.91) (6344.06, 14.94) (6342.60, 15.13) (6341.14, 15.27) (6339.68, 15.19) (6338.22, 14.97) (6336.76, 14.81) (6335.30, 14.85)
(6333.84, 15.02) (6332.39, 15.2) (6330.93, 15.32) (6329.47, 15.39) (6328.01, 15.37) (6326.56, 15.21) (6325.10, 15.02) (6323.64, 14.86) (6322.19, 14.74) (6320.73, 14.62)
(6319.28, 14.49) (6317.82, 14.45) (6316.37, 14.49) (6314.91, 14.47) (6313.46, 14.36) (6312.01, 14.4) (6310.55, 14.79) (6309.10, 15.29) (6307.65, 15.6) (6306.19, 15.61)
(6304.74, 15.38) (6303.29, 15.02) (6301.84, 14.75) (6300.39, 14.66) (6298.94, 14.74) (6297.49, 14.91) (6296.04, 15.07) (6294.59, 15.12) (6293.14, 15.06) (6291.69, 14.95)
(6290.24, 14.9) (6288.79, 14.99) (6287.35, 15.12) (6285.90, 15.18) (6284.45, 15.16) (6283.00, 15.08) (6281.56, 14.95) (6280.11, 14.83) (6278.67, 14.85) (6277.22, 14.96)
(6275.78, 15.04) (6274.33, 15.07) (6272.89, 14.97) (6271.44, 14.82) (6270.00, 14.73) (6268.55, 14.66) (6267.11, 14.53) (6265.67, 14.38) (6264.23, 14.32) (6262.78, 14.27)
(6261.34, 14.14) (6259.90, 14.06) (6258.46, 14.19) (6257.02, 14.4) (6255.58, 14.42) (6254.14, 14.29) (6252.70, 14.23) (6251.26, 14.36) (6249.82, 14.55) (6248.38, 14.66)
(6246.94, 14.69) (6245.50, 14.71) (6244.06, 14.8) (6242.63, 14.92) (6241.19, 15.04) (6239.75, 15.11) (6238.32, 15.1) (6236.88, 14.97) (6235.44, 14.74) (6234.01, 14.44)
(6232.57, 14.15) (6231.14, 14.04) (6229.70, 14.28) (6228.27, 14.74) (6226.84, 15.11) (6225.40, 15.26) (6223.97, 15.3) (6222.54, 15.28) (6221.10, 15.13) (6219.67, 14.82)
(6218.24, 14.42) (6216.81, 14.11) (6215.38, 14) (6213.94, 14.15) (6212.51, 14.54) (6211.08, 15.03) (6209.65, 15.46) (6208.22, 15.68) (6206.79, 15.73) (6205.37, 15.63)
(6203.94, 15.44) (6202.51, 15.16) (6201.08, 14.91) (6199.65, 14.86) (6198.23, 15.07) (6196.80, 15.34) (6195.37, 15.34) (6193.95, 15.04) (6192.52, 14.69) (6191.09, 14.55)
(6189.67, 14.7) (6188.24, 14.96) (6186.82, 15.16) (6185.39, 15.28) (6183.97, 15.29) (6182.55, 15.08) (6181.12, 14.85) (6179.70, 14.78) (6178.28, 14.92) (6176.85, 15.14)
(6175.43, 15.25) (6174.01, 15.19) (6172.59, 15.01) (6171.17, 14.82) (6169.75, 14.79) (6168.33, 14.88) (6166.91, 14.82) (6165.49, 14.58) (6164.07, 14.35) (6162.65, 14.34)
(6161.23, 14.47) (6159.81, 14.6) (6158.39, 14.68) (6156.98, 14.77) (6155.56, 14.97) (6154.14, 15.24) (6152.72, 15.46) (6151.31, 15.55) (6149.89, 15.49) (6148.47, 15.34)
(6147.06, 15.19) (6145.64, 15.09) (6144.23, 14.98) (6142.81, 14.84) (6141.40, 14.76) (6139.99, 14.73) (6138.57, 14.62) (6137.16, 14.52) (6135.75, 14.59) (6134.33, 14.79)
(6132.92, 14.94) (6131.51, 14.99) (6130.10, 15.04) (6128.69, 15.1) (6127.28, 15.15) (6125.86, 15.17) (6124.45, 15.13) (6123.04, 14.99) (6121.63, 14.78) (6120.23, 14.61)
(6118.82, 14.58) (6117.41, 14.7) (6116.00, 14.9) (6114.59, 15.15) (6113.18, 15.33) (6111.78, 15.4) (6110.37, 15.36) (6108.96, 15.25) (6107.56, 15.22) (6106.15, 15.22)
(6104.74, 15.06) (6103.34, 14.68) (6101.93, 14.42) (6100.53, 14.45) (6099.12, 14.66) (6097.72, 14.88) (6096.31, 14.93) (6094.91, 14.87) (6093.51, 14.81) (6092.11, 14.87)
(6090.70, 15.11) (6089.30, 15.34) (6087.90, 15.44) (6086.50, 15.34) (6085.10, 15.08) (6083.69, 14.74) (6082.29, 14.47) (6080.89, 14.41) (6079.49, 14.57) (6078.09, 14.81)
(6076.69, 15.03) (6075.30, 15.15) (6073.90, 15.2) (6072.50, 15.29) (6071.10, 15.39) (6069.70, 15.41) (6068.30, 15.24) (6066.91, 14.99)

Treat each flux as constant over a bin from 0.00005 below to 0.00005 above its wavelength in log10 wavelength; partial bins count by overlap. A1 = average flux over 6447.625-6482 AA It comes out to 14.7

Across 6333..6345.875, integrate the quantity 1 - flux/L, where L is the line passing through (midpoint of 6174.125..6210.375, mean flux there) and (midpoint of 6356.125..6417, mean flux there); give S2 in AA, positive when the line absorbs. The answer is 0.0 AA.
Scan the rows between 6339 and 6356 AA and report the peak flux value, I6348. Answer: 15.27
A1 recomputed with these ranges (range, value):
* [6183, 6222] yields 15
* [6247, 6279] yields 14.5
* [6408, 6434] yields 14.8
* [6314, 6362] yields 15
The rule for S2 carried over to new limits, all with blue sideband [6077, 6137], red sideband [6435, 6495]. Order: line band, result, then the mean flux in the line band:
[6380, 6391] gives -0.1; 15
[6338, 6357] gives -0.3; 15.1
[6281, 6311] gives -0.4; 15.1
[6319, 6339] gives -0.2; 15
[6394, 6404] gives 0.0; 14.8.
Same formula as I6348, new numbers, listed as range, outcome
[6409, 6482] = 15.29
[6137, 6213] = 15.73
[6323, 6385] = 15.61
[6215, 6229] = 15.3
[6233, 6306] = 15.38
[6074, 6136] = 15.44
